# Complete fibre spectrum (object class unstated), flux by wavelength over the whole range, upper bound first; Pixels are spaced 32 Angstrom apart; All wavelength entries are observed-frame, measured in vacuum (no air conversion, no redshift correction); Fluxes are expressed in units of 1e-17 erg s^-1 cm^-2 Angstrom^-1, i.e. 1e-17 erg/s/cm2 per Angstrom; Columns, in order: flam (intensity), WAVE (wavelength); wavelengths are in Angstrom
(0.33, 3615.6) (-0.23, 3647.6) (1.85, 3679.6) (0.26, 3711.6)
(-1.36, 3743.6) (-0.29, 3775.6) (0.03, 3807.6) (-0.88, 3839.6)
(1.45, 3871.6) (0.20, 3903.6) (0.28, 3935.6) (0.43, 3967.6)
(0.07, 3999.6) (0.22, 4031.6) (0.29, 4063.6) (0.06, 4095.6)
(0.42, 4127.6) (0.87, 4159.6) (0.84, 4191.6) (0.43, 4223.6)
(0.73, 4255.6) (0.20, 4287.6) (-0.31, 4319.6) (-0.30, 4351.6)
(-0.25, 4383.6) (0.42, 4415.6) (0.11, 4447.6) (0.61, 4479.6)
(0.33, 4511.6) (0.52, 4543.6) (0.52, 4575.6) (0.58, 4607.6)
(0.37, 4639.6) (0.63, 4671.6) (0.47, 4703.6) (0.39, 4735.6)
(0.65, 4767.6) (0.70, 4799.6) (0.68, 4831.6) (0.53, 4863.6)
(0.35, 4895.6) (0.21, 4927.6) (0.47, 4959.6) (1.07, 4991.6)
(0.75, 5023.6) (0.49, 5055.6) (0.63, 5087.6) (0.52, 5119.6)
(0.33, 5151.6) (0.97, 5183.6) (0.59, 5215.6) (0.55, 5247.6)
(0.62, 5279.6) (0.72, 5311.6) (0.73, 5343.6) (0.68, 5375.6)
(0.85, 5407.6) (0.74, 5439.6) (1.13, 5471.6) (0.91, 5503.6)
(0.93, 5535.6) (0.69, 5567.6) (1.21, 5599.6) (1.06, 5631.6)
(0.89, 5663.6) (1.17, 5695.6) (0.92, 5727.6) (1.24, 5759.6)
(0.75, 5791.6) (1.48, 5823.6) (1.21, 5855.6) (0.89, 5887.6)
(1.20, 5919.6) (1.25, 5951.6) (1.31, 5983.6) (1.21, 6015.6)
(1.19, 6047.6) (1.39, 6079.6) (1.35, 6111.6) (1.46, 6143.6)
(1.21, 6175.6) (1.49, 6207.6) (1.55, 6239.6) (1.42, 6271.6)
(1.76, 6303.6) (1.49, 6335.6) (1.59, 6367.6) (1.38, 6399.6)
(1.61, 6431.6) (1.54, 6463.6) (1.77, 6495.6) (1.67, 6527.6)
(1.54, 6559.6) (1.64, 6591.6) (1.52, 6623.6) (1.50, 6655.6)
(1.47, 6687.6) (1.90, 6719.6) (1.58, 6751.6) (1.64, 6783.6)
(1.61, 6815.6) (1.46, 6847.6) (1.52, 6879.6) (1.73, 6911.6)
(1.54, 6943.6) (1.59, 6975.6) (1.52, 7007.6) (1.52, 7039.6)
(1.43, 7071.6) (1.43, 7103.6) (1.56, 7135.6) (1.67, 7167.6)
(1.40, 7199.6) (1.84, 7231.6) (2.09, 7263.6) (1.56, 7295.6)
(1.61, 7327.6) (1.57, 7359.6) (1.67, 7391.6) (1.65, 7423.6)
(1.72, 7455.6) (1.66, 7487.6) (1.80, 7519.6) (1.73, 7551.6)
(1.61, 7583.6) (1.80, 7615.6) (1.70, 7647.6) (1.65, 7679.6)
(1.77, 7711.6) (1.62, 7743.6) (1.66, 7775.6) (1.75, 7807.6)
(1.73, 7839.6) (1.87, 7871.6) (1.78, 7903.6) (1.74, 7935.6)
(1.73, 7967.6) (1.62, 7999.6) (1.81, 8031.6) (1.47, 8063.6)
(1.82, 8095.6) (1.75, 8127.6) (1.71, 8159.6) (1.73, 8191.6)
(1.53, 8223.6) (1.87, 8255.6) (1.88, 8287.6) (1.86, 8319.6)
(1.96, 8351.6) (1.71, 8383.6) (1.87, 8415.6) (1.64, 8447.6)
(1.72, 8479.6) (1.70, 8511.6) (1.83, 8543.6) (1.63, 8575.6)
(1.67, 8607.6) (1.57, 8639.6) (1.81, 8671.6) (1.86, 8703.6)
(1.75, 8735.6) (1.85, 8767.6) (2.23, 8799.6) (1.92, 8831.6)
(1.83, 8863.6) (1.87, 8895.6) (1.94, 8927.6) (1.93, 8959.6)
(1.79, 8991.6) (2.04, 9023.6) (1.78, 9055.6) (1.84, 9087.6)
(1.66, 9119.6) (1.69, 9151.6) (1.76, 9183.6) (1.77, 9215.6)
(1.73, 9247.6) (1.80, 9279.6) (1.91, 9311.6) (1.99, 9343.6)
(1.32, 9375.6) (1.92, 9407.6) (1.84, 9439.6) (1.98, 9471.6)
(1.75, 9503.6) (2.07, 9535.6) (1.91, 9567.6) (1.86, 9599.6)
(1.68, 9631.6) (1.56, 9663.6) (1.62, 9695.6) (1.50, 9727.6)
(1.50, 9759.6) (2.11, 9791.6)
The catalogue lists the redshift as 0.342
